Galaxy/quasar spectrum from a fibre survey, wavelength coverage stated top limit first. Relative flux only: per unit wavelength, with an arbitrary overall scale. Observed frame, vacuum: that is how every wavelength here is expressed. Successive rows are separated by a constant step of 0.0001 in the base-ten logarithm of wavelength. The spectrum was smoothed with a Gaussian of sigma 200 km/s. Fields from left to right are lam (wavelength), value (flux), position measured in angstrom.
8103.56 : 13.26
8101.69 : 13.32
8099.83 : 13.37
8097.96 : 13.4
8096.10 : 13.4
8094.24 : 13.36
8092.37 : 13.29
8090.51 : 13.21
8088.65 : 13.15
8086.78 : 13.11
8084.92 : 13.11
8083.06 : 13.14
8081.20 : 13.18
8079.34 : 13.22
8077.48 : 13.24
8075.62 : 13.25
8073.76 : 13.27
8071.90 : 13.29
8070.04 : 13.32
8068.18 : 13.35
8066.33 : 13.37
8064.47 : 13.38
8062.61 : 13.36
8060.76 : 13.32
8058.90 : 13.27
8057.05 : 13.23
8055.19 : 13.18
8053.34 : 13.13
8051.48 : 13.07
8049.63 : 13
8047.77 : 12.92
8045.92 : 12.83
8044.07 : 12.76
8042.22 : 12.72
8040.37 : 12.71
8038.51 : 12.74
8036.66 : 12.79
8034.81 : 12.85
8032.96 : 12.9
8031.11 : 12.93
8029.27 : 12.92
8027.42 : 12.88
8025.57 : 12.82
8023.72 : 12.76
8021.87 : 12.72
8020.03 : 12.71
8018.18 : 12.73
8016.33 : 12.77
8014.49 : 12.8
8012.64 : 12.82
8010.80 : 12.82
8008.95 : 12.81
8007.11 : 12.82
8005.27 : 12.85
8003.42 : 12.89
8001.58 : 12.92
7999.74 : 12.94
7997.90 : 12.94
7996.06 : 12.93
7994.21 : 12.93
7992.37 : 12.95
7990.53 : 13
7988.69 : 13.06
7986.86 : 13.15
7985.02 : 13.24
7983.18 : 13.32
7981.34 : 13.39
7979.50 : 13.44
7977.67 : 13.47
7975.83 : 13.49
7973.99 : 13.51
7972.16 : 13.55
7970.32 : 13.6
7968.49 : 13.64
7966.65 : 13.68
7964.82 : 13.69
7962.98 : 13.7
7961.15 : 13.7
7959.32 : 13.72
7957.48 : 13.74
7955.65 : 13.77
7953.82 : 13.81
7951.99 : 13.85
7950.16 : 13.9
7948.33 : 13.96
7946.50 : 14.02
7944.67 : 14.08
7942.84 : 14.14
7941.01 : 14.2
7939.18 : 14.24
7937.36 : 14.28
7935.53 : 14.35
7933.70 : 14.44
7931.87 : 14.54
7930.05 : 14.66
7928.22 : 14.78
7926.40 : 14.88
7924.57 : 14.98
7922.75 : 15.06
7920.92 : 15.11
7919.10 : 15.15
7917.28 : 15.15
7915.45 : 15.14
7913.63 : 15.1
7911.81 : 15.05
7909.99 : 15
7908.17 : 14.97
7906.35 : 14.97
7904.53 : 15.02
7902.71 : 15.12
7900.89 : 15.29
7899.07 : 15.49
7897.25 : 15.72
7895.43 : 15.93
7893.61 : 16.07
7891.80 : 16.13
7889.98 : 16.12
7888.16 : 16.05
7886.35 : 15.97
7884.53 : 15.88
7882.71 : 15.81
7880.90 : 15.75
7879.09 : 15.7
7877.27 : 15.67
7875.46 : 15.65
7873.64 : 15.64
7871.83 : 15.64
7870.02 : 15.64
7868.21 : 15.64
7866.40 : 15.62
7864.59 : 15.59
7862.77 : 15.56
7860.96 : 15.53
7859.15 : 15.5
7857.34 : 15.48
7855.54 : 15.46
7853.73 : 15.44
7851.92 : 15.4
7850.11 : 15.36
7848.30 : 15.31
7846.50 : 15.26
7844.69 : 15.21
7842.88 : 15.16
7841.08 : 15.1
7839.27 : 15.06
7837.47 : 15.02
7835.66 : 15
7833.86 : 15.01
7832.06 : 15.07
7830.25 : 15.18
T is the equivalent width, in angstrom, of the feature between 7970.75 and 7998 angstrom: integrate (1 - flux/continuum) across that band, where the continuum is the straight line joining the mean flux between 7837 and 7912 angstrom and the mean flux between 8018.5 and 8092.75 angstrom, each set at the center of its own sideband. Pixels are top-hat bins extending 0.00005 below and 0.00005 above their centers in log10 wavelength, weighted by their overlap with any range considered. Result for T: 1.5 angstrom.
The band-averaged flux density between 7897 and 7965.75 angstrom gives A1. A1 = 14.5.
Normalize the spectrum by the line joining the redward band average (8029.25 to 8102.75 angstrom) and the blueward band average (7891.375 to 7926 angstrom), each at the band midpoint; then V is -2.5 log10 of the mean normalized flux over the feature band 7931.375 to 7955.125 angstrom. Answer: 0.051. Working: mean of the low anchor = 15.3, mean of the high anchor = 13.1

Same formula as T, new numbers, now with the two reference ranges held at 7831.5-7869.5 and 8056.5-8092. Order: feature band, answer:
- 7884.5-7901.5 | -1.1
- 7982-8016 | 2.4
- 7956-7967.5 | 0.5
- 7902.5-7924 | -0.5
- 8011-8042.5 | 2.1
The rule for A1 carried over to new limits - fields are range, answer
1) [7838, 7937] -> 15.3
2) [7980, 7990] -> 13.2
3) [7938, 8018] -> 13.4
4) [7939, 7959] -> 14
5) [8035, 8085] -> 13.1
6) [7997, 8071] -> 13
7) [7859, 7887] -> 15.7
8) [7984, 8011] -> 13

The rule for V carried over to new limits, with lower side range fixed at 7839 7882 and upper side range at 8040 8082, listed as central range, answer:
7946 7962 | 0.04 mag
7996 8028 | 0.07 mag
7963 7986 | 0.05 mag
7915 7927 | -0.02 mag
